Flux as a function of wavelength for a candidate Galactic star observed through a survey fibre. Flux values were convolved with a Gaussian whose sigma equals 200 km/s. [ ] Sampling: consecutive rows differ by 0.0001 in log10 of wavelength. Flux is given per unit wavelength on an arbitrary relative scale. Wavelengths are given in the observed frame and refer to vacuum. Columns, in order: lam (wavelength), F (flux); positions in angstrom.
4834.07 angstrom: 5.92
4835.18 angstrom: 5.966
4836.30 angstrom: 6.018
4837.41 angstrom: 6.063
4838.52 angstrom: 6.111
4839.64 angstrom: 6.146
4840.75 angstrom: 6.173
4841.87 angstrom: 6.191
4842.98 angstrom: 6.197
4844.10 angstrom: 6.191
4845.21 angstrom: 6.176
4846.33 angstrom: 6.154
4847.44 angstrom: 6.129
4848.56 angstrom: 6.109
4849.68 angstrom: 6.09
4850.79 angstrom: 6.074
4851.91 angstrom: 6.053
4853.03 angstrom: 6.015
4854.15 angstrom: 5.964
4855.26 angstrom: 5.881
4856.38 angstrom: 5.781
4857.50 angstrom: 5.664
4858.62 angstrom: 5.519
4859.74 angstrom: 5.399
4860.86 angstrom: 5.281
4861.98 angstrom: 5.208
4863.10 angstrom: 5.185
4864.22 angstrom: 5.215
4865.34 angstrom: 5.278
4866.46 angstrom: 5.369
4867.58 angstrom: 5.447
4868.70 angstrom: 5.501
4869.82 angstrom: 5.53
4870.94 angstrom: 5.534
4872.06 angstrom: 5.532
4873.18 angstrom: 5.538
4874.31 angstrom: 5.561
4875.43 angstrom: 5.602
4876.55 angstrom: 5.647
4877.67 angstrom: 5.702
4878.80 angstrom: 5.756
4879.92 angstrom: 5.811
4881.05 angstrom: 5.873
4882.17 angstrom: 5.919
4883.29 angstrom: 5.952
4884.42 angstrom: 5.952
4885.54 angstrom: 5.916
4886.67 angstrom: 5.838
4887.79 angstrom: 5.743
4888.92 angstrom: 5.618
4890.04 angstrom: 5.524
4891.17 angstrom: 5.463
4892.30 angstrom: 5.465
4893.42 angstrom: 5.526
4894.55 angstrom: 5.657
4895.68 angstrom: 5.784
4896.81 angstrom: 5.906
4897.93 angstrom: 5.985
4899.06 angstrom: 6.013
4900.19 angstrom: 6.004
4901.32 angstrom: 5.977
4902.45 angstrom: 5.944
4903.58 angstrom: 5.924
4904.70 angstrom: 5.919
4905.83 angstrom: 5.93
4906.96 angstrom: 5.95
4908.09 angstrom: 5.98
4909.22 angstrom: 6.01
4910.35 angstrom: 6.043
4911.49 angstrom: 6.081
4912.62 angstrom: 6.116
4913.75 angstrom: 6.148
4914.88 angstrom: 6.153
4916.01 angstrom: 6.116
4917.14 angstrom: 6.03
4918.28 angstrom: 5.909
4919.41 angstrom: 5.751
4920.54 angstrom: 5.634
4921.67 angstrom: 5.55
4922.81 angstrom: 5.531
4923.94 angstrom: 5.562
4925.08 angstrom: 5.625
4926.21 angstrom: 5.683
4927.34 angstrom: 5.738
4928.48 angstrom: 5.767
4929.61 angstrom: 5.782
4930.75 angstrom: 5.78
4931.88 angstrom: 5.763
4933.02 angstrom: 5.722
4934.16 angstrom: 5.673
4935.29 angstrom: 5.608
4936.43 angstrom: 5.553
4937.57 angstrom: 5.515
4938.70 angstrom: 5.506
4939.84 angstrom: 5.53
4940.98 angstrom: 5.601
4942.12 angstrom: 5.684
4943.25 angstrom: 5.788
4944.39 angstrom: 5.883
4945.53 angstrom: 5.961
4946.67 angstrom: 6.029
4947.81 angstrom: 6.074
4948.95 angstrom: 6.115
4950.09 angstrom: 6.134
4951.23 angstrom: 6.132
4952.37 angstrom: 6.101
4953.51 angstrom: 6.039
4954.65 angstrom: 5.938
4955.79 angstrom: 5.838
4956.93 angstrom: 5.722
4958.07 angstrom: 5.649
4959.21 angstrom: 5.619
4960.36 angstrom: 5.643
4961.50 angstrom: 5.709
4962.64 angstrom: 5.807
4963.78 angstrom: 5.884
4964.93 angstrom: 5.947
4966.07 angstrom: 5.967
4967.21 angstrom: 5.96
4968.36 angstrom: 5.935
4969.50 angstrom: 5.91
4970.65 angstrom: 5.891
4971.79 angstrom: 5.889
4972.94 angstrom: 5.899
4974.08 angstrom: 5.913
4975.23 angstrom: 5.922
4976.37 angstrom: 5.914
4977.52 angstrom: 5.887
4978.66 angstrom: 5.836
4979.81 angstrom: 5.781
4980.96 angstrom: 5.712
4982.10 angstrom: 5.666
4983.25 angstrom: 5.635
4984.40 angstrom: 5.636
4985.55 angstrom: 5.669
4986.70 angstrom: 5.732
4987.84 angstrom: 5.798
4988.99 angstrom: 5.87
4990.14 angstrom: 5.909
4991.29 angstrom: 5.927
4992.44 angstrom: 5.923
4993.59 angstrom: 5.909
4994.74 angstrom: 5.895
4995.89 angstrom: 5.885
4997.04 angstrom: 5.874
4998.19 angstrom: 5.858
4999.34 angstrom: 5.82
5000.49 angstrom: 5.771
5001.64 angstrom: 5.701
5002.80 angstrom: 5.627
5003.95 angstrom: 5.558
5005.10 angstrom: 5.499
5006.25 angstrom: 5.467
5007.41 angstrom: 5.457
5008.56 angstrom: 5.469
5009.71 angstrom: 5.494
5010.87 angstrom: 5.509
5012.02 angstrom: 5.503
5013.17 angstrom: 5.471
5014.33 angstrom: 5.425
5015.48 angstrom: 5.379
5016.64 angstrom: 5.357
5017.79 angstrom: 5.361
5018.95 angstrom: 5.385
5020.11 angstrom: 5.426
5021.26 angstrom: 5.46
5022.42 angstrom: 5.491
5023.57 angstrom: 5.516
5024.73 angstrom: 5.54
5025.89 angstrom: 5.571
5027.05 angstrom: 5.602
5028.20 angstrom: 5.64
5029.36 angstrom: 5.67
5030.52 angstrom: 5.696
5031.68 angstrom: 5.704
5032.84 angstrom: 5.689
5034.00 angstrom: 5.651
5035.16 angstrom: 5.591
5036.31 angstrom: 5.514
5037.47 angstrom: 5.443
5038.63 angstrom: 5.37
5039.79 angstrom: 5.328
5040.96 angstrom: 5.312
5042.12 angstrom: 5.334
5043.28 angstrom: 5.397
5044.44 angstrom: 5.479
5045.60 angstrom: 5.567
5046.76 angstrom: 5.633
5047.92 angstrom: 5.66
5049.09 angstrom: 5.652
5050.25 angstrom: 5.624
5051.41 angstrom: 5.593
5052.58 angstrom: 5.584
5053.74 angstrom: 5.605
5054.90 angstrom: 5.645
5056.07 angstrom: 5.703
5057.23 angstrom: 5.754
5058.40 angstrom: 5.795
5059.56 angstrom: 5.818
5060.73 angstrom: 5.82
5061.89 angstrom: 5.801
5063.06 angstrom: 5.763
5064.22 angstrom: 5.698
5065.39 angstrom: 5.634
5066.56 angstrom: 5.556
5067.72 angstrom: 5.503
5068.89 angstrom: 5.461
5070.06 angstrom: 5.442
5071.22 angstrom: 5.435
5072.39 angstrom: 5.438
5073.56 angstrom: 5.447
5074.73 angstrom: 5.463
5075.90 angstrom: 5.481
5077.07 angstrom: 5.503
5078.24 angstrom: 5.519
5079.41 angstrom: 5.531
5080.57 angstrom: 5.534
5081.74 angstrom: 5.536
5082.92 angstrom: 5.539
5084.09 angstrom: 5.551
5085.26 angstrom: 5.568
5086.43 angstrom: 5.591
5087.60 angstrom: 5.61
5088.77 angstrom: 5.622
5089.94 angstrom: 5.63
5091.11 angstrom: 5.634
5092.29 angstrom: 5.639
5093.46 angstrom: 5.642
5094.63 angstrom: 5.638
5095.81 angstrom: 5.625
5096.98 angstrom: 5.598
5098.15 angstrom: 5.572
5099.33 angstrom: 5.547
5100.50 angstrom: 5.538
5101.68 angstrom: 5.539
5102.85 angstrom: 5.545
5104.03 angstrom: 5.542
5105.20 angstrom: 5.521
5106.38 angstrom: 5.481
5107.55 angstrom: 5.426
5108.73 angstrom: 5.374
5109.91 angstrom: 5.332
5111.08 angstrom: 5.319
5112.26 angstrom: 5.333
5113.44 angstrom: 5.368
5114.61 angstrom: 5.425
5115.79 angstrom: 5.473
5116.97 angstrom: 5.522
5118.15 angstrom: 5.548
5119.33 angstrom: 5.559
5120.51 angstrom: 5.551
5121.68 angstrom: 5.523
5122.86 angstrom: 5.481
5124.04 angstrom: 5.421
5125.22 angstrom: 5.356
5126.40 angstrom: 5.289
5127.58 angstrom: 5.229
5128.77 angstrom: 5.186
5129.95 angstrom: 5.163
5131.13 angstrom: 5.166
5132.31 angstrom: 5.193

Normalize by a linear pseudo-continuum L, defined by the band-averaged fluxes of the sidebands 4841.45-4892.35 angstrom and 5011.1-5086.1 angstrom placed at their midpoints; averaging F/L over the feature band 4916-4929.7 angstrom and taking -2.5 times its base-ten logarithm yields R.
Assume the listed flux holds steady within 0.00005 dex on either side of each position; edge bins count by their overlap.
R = -0.010 mag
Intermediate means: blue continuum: 5.73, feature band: 5.73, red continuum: 5.55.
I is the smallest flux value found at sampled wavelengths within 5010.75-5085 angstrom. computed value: 5.312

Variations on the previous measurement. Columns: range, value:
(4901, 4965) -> 5.506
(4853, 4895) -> 5.185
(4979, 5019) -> 5.357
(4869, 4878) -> 5.53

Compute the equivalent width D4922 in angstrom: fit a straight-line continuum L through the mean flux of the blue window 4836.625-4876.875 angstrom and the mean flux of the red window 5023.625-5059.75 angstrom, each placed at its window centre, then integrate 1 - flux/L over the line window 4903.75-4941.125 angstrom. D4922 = -0.6 angstrom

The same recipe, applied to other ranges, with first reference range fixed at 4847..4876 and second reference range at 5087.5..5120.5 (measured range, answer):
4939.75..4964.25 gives -1.2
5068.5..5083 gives 0.1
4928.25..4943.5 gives -0.2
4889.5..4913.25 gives -1.1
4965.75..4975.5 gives -0.6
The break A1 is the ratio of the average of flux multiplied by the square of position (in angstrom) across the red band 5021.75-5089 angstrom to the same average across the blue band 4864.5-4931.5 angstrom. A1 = 1.03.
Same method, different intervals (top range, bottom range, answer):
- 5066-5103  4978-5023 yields 1.02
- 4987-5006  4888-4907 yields 1.04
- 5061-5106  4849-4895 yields 1.07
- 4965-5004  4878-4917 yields 1.03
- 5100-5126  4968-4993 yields 0.99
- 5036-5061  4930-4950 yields 1.01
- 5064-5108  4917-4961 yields 1.02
